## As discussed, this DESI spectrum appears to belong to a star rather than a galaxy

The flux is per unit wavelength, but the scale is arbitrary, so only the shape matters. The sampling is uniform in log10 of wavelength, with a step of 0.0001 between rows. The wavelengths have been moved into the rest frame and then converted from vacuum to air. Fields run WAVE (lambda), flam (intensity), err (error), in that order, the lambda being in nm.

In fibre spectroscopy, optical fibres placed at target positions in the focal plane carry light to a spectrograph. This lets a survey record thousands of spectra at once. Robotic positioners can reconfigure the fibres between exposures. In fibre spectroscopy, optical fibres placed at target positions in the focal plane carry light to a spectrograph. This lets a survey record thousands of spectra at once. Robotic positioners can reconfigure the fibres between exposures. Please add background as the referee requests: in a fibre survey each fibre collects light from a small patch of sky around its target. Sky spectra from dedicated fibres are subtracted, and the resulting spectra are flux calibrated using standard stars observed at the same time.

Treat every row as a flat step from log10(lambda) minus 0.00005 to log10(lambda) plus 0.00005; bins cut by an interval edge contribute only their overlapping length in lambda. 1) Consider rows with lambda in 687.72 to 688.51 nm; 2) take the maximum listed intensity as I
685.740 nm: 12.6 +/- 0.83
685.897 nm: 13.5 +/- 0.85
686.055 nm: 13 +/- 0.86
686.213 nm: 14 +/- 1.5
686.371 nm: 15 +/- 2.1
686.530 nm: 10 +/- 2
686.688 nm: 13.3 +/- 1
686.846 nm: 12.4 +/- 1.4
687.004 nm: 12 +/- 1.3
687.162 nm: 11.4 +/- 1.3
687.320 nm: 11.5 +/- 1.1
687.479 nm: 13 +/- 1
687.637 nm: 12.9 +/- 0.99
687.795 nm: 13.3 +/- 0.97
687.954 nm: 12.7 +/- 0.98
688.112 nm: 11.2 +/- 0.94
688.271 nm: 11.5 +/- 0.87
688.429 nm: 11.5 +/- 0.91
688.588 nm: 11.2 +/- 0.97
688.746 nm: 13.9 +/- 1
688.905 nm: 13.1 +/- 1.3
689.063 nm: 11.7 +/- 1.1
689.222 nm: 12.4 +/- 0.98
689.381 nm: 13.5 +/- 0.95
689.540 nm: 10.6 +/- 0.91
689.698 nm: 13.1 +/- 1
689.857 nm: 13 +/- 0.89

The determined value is 13.3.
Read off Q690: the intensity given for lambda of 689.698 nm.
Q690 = 13.1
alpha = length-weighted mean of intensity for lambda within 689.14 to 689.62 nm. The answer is 12.2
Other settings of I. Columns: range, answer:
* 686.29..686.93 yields 15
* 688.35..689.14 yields 13.9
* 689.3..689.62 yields 13.5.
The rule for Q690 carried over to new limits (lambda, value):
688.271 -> 11.5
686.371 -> 15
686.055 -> 13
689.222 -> 12.4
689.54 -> 10.6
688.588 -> 11.2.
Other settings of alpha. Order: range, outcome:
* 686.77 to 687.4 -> 11.8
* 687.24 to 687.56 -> 12.2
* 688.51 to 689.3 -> 12.5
